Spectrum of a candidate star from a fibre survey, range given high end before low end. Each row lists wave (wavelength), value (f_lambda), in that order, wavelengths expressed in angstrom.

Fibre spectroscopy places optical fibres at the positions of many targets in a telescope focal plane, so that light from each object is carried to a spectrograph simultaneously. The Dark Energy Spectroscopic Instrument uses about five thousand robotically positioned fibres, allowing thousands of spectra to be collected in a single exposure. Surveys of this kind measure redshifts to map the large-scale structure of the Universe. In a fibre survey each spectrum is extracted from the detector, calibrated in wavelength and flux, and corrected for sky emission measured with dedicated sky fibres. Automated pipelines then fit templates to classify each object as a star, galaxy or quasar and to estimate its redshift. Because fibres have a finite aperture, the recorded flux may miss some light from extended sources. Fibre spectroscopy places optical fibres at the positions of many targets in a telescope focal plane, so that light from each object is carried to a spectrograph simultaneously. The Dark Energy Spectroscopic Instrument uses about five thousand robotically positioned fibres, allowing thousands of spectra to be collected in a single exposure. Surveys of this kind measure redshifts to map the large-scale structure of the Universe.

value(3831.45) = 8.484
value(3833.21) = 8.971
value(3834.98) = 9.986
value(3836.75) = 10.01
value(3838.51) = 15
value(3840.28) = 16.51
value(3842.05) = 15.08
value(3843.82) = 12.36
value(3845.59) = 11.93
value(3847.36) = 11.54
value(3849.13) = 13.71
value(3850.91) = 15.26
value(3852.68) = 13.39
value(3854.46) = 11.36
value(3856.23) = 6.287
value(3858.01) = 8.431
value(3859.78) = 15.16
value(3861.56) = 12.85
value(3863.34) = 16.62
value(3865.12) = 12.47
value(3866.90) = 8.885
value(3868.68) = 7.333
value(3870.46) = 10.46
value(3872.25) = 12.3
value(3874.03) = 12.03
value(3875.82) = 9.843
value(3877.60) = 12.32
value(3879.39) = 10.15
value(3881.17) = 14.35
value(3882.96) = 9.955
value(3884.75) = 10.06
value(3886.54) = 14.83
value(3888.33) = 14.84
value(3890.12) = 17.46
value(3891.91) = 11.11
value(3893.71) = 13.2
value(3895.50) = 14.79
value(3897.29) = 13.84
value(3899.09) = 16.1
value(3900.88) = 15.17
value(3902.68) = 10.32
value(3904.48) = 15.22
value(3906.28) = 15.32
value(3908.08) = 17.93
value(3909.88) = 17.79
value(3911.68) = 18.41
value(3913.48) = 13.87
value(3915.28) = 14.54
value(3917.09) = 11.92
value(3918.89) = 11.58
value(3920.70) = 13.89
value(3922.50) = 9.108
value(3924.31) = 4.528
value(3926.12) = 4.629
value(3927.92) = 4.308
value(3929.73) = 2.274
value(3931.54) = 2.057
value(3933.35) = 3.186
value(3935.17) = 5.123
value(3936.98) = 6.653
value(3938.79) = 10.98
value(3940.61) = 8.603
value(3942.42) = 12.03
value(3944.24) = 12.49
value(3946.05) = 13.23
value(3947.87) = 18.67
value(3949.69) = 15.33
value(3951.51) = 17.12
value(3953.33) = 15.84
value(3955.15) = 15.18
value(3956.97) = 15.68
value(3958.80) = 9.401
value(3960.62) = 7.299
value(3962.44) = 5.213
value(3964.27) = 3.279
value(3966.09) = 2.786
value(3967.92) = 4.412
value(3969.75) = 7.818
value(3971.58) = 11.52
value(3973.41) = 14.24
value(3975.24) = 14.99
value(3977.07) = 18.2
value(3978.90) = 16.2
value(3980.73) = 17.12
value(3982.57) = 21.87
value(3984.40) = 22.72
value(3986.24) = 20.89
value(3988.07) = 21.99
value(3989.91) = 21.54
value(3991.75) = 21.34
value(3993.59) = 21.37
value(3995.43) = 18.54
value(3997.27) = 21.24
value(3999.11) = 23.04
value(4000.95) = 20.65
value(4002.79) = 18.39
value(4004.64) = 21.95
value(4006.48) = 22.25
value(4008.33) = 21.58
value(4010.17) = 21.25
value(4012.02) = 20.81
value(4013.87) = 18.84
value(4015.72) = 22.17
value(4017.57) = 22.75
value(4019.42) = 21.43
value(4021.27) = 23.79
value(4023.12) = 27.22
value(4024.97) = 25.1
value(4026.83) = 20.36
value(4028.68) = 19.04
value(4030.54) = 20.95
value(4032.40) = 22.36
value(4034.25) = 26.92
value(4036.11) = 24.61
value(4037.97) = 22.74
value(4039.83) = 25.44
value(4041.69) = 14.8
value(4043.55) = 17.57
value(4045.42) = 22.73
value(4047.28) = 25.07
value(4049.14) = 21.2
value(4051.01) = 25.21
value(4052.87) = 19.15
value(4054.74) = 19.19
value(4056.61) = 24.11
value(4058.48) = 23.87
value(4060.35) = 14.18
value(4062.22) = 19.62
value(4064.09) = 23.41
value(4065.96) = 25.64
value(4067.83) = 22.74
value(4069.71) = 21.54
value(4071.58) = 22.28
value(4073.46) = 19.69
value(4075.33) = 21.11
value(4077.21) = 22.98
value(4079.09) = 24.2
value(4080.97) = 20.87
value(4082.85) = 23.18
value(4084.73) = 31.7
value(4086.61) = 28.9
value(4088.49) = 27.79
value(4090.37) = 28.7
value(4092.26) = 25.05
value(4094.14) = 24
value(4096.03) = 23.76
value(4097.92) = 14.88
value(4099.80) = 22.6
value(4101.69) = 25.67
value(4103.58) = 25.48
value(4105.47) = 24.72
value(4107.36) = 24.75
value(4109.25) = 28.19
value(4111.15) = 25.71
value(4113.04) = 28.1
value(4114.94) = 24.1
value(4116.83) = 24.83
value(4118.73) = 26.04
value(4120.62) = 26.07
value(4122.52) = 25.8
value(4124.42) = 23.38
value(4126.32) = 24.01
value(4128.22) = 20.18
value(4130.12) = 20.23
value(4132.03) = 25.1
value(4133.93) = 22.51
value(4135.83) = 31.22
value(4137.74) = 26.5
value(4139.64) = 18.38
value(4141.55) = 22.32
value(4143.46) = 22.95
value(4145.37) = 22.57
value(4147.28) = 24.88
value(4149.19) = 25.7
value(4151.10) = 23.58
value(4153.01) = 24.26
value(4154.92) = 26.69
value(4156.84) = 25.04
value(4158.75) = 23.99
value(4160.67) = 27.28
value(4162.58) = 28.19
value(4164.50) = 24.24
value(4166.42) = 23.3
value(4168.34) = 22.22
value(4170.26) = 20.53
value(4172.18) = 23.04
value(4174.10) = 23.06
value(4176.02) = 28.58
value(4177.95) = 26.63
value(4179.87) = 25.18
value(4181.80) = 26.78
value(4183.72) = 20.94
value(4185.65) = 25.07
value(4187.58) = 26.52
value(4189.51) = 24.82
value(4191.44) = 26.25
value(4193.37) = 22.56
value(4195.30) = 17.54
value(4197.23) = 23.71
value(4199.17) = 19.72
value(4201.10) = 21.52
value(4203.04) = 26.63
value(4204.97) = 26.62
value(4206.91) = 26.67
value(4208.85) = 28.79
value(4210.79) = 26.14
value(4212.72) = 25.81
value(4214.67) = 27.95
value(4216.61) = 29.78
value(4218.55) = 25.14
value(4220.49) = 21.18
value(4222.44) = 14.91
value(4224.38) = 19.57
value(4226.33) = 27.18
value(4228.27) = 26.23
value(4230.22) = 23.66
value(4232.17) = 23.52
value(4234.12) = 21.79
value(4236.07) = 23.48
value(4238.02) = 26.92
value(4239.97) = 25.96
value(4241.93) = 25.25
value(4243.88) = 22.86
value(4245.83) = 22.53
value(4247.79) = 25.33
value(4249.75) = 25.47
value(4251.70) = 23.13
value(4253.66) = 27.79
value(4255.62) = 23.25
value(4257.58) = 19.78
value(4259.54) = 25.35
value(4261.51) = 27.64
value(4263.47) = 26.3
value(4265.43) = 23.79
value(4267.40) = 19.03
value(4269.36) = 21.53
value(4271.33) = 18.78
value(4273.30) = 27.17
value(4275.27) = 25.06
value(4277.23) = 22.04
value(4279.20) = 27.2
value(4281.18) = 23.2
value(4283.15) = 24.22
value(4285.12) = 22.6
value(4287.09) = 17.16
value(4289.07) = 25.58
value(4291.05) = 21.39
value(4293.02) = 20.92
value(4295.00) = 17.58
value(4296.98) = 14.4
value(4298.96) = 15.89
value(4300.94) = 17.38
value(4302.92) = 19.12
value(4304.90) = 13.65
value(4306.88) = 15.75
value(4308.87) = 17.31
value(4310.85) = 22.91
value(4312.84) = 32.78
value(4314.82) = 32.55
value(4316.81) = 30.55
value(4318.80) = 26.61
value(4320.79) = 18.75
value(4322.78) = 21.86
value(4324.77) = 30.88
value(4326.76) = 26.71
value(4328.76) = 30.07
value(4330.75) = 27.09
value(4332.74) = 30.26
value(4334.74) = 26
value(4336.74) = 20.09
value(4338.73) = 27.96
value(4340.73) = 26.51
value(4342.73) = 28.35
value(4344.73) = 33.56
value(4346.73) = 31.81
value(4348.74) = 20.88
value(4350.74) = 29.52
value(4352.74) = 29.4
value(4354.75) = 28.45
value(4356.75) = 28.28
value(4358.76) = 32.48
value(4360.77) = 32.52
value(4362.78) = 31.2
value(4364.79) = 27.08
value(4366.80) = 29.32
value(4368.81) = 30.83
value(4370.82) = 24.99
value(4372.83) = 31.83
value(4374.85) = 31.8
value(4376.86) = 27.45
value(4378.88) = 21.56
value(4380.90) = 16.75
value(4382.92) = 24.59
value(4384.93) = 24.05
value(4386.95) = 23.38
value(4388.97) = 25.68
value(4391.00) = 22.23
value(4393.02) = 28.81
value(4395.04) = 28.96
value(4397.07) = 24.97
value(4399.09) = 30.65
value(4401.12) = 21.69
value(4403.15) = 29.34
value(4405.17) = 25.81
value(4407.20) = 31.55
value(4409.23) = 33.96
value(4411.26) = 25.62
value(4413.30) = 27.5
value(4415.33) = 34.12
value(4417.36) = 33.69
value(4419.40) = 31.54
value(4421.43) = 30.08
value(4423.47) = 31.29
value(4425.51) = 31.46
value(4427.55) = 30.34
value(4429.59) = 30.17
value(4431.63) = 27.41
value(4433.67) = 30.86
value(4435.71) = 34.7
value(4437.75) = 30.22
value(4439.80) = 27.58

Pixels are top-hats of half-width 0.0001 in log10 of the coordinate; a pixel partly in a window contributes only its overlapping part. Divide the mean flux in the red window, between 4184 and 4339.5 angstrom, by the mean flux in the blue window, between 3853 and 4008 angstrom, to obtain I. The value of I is 1.79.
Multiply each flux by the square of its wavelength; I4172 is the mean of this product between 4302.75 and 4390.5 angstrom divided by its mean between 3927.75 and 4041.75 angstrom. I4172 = 1.90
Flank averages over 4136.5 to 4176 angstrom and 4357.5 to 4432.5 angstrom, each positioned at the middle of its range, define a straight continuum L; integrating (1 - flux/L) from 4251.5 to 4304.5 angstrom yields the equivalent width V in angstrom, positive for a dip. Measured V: 8.5 angstrom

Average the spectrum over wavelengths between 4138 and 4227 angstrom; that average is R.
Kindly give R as 24.2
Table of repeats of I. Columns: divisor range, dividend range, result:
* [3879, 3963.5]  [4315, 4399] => 2.31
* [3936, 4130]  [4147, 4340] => 1.18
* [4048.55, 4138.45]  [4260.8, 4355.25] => 1.01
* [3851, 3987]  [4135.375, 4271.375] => 2.02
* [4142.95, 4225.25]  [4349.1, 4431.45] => 1.16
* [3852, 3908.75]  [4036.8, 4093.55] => 1.81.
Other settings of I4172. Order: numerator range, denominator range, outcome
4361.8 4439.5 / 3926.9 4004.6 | 2.57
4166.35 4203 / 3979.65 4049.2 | 1.19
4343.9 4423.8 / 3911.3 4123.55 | 1.77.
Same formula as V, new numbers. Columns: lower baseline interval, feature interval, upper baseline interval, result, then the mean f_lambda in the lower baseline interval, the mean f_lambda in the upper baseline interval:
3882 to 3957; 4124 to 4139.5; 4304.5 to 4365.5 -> -3.29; 12.1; 27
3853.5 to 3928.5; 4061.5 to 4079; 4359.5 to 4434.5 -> -4.18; 12.3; 28.3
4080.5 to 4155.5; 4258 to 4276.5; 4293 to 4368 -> 1.14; 24.6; 25.5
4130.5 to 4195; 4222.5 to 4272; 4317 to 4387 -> 3.89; 24.5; 27.3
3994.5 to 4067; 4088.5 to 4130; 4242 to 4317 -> -4.78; 21.8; 22.5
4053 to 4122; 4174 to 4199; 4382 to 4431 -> 0.91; 23.8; 28.4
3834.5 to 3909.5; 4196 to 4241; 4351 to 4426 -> -2.50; 12.8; 28.2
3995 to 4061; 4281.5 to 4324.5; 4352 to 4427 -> 8.27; 21.7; 28.2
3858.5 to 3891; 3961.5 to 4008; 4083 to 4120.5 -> 5.65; 12.3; 25.5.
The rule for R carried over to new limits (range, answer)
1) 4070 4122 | 24.6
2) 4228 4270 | 24.1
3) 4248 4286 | 23.9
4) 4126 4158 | 23.9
